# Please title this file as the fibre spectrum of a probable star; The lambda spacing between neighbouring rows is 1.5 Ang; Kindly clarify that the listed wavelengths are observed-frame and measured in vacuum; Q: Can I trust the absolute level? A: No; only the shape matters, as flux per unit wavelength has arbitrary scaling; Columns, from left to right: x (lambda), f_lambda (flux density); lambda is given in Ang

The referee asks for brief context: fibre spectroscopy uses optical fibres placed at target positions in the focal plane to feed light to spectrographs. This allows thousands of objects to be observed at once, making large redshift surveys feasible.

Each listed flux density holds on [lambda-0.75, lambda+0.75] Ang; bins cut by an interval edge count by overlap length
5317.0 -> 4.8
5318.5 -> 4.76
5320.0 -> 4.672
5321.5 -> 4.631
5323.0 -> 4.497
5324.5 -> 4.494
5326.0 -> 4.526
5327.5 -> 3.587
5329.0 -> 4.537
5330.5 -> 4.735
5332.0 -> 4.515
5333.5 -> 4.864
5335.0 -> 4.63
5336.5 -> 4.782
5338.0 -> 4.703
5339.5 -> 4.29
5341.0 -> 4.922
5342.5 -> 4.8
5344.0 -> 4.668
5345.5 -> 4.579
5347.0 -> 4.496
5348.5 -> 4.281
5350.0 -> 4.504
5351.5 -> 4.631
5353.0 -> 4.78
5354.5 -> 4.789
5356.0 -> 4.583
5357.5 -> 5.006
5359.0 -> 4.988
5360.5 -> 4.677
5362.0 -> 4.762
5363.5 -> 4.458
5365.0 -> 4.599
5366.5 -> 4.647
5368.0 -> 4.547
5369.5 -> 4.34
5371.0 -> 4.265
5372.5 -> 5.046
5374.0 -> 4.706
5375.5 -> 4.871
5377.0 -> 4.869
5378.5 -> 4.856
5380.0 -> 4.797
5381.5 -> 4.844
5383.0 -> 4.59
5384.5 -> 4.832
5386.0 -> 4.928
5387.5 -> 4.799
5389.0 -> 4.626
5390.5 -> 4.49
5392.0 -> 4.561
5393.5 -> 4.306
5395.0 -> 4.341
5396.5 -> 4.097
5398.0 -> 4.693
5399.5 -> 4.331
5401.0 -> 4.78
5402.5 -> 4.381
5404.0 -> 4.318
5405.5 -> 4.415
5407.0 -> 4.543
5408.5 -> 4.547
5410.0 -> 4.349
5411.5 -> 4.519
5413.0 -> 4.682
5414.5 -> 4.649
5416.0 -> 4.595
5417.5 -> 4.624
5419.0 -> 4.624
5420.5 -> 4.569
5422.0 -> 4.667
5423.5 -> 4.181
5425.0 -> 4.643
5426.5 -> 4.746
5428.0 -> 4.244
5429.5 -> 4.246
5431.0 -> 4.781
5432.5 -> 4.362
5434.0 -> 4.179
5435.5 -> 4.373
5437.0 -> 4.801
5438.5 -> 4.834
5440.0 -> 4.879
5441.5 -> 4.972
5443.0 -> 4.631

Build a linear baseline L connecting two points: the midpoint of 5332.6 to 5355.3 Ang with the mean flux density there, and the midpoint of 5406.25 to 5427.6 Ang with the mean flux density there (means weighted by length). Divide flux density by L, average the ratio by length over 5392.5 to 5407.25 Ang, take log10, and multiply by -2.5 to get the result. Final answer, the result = 0.04 mag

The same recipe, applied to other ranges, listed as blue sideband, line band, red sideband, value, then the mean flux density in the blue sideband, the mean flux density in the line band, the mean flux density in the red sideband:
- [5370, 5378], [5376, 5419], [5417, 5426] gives 0.015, 4.74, 4.59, 4.55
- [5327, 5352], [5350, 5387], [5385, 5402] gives -0.039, 4.57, 4.72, 4.54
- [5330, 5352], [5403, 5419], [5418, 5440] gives 0.006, 4.63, 4.53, 4.53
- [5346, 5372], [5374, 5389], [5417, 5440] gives -0.050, 4.61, 4.81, 4.54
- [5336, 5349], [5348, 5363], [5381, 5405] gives -0.024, 4.62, 4.7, 4.55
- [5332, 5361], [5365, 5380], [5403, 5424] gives -0.016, 4.68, 4.68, 4.52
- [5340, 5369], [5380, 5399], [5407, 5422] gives 0.004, 4.66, 4.6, 4.58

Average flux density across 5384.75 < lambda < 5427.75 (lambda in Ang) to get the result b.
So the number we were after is 4.54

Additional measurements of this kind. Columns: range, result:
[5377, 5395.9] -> 4.67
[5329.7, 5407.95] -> 4.63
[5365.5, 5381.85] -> 4.7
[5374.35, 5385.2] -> 4.8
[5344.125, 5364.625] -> 4.66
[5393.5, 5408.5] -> 4.43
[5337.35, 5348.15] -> 4.62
